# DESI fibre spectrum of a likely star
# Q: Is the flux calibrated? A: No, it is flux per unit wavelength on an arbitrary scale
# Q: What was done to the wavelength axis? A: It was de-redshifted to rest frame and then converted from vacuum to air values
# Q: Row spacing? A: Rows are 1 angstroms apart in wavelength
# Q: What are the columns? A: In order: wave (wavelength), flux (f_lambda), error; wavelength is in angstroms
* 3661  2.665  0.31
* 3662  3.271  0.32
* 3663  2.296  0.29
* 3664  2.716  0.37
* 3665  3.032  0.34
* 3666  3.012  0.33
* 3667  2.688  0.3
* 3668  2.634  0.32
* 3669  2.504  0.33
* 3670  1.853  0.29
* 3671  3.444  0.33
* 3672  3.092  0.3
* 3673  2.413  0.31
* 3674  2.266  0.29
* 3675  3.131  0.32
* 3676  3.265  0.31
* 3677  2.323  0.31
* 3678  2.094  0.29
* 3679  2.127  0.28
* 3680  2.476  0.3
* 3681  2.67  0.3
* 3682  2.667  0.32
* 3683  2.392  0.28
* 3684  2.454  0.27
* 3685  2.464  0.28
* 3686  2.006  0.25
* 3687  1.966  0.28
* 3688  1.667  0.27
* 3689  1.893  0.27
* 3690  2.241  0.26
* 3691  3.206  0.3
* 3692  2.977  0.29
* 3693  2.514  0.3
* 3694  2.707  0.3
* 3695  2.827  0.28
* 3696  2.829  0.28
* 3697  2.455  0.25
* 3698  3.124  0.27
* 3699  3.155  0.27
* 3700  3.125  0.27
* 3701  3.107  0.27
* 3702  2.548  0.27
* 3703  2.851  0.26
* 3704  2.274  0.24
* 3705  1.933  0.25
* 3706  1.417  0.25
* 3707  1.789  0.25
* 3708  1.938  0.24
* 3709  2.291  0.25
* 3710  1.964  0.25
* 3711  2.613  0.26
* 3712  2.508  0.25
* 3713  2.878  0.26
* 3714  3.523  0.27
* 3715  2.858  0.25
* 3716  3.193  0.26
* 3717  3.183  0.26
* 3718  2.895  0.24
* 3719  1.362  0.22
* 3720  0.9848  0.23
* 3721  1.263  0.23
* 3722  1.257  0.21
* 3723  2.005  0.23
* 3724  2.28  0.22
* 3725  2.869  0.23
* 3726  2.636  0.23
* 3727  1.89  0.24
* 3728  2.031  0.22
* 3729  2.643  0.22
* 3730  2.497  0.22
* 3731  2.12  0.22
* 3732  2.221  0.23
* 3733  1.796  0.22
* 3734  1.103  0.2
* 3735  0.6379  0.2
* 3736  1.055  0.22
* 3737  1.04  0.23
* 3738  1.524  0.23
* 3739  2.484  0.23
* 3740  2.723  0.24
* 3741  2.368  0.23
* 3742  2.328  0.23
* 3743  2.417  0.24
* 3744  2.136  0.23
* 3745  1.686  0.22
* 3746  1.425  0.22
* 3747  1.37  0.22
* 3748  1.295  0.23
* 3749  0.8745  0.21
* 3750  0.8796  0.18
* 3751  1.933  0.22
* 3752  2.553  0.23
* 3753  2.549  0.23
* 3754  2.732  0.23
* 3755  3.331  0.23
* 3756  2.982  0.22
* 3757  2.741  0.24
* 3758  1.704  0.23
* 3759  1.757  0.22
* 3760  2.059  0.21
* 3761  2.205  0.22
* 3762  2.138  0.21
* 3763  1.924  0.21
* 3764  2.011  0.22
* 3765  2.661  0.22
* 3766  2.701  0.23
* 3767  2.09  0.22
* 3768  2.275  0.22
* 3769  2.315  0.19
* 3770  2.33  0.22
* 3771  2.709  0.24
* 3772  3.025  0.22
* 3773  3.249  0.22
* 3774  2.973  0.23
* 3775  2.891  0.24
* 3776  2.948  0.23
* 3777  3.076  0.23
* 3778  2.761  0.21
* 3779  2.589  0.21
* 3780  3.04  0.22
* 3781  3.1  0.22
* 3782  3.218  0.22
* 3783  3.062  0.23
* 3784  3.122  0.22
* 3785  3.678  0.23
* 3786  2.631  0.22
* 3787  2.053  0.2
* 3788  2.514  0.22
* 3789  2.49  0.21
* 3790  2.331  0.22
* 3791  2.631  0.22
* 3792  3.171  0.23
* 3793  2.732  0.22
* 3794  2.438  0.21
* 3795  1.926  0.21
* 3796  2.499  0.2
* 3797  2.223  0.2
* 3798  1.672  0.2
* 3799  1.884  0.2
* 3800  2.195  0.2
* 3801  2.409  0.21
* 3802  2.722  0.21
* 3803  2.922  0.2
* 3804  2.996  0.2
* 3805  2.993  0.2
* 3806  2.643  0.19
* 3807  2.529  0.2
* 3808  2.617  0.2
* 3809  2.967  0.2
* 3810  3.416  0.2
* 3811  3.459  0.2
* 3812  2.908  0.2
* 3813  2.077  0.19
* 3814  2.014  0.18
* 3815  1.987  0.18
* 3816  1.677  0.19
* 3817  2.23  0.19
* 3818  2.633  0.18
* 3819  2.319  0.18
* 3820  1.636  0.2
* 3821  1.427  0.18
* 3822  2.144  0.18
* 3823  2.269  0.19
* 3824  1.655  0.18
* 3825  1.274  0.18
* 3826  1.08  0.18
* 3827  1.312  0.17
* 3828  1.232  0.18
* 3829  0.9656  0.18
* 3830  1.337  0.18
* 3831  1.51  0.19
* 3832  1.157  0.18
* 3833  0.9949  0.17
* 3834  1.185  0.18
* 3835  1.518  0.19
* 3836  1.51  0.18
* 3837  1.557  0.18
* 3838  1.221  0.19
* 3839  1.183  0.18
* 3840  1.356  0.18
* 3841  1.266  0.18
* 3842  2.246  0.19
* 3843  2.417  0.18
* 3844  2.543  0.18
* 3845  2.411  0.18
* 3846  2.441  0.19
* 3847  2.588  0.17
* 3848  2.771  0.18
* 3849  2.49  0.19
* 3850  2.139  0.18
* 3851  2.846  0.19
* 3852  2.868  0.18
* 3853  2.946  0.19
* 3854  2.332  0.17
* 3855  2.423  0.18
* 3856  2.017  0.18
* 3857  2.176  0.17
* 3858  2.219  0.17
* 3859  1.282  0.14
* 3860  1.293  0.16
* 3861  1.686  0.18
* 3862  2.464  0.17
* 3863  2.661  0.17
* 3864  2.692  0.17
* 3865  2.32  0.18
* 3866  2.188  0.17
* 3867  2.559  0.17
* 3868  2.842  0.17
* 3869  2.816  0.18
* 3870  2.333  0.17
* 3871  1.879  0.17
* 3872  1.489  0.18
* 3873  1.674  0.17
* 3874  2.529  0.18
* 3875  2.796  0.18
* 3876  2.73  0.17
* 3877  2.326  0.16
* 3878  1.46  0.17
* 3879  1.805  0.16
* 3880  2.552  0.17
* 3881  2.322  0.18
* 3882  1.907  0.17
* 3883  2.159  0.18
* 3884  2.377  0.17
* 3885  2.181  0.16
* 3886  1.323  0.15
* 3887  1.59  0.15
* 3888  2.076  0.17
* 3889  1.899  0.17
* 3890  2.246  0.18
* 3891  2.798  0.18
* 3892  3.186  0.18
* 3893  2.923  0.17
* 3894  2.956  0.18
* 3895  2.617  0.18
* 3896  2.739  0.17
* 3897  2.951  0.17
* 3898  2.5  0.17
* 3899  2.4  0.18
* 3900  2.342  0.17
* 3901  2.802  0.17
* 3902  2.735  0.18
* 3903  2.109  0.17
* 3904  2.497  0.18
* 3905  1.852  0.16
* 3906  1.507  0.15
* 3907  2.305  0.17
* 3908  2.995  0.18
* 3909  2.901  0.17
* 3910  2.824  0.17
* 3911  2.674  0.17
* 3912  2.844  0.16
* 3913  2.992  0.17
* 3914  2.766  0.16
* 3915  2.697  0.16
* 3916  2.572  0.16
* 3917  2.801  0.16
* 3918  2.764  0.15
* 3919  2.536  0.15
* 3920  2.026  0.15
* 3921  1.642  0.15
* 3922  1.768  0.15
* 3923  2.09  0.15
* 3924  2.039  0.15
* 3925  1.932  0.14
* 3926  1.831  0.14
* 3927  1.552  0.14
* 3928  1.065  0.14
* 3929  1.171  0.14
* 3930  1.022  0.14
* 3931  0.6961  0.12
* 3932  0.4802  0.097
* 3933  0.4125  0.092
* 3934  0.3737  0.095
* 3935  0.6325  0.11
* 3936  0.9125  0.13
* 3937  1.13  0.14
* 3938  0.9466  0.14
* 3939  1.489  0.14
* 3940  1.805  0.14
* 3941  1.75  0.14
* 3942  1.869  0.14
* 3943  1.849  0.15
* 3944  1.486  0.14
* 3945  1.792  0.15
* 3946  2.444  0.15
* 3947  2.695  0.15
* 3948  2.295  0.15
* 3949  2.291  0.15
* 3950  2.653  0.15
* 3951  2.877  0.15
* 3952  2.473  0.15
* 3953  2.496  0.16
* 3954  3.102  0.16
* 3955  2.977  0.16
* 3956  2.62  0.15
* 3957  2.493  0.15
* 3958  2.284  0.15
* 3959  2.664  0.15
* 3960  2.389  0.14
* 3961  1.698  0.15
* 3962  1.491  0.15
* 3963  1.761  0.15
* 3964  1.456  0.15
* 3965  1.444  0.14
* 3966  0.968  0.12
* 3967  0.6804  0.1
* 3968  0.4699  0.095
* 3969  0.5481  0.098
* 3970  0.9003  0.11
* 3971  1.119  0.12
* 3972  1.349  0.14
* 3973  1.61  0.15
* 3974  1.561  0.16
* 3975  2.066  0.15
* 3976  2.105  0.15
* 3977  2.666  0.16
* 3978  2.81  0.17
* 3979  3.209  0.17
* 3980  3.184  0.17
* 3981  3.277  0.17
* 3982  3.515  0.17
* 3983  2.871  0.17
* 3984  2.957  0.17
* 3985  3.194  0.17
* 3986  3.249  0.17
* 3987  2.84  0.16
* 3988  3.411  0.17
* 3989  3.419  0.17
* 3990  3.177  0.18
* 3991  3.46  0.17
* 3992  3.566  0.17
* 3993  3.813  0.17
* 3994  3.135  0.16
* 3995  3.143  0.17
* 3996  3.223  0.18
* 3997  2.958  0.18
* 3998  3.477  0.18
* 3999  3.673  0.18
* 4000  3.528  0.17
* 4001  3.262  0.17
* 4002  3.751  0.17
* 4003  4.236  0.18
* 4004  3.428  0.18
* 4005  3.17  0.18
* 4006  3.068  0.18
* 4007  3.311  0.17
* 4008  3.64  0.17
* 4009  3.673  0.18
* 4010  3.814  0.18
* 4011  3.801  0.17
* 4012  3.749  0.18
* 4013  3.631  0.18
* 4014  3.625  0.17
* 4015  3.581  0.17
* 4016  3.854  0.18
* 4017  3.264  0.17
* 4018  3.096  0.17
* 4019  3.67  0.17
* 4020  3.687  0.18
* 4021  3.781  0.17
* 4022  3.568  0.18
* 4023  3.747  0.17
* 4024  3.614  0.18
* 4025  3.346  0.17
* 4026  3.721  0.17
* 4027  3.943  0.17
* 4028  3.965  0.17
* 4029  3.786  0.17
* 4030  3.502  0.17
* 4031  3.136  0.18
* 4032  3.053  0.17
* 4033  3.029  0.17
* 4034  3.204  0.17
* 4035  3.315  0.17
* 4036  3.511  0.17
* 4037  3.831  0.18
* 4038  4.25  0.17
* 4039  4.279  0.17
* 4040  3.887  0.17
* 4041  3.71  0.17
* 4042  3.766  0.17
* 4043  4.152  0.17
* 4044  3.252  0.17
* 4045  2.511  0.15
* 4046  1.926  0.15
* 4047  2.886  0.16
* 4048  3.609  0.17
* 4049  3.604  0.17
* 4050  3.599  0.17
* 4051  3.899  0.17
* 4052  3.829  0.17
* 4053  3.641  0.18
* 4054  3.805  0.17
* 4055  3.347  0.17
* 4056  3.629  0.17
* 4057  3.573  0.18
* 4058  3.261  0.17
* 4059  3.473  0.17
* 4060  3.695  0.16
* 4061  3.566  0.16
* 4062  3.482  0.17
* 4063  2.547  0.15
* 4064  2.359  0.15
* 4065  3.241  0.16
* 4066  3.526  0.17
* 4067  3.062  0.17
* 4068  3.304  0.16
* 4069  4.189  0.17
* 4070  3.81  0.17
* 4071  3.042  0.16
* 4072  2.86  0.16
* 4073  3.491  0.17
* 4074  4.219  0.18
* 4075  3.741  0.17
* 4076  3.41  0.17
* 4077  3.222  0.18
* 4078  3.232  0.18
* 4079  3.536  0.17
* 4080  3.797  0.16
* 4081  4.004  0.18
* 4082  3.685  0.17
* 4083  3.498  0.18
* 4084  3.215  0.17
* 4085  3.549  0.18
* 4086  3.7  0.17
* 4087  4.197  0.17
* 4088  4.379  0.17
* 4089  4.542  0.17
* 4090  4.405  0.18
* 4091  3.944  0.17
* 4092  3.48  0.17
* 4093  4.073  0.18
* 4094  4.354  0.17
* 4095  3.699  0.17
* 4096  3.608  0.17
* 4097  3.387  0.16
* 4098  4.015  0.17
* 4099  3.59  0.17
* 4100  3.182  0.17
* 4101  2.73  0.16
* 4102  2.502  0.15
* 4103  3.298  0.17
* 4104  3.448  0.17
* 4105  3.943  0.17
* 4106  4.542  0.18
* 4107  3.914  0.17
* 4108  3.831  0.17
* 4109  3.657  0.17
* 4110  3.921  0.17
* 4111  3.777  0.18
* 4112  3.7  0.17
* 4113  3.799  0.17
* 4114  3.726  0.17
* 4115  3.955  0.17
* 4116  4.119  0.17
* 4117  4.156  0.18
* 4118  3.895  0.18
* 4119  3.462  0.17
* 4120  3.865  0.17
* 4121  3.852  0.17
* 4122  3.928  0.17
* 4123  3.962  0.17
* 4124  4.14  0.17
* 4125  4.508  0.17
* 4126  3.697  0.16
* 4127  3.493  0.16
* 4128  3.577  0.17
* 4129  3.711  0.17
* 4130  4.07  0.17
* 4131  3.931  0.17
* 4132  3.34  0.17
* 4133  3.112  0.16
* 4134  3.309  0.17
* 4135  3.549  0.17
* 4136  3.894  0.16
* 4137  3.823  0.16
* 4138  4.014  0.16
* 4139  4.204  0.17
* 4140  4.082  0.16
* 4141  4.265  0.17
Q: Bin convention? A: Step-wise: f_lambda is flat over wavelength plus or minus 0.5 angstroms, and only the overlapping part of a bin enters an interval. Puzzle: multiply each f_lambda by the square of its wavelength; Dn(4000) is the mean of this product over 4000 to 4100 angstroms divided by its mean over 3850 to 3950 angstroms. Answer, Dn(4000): 1.81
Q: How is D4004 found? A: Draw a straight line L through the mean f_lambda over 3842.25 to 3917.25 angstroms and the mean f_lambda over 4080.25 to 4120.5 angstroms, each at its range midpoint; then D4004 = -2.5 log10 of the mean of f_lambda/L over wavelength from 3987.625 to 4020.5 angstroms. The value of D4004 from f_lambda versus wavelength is -0.11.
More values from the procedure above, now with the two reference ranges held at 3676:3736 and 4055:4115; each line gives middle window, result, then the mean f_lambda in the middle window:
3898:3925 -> 0.23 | 2.43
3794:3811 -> 0.04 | 2.56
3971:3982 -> 0.34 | 2.38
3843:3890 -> 0.26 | 2.25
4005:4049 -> -0.04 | 3.53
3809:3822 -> 0.16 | 2.33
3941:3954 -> 0.35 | 2.28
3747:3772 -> 0.15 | 2.2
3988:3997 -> -0.02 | 3.35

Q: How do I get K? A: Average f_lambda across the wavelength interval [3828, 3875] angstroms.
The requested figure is 2.03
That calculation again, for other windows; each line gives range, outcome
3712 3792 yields 2.32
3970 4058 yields 3.32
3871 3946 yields 2.05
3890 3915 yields 2.63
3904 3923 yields 2.46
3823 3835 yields 1.3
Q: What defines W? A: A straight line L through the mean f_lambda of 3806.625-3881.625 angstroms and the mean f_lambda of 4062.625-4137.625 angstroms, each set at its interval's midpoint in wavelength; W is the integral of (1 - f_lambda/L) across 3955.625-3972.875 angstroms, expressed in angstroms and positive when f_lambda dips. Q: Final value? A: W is 7.80 angstroms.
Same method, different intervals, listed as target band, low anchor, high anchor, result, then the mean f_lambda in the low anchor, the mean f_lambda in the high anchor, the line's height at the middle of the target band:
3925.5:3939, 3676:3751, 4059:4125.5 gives 9.3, 2.21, 3.67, 3.06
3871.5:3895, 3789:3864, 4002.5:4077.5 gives 2.5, 2.13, 3.51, 2.5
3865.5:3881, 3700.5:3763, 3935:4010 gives 0.5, 2.12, 2.49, 2.34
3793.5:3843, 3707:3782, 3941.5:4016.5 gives 8.2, 2.25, 2.7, 2.39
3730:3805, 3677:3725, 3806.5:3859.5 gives -4.6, 2.41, 2.01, 2.21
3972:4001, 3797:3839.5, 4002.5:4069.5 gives 1.4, 1.99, 3.51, 3.16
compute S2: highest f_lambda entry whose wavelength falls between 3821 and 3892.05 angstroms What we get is 3.186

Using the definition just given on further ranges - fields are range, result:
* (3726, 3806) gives 3.678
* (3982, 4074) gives 4.279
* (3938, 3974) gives 3.102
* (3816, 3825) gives 2.633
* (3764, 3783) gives 3.249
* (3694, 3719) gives 3.523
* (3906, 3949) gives 2.995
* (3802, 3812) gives 3.459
